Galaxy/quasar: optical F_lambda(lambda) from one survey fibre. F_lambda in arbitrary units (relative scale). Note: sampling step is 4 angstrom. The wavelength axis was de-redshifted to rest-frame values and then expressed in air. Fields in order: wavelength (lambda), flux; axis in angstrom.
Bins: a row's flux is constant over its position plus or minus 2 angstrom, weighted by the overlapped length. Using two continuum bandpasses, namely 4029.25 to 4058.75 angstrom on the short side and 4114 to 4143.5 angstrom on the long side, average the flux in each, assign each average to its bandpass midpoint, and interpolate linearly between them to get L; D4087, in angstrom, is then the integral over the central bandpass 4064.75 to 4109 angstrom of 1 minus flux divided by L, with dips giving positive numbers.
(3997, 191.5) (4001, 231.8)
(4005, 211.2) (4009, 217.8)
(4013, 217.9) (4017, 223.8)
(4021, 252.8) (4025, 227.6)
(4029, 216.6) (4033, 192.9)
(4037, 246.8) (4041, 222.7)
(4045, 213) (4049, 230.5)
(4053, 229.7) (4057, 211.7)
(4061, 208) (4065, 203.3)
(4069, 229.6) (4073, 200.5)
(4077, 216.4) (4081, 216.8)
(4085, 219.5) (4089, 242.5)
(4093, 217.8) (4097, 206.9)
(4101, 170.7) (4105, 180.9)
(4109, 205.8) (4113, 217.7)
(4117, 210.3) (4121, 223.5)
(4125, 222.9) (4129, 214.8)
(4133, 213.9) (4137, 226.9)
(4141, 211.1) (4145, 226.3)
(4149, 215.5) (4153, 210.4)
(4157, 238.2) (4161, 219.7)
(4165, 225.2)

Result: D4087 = 2.0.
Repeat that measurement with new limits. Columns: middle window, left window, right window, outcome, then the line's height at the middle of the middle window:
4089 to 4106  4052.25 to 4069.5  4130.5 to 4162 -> 1.3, 217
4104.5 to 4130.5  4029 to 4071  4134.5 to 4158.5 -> 0.9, 220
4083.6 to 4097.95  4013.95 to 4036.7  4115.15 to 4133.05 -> -0.2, 220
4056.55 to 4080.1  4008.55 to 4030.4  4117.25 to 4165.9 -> 1.3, 224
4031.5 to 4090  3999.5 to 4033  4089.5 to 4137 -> -0.5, 217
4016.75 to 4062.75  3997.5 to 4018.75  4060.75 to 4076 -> -1.8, 215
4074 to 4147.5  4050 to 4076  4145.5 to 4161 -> 1.6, 218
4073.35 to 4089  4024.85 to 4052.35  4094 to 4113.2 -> -1.1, 204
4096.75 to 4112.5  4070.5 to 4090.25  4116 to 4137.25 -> 1.9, 218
